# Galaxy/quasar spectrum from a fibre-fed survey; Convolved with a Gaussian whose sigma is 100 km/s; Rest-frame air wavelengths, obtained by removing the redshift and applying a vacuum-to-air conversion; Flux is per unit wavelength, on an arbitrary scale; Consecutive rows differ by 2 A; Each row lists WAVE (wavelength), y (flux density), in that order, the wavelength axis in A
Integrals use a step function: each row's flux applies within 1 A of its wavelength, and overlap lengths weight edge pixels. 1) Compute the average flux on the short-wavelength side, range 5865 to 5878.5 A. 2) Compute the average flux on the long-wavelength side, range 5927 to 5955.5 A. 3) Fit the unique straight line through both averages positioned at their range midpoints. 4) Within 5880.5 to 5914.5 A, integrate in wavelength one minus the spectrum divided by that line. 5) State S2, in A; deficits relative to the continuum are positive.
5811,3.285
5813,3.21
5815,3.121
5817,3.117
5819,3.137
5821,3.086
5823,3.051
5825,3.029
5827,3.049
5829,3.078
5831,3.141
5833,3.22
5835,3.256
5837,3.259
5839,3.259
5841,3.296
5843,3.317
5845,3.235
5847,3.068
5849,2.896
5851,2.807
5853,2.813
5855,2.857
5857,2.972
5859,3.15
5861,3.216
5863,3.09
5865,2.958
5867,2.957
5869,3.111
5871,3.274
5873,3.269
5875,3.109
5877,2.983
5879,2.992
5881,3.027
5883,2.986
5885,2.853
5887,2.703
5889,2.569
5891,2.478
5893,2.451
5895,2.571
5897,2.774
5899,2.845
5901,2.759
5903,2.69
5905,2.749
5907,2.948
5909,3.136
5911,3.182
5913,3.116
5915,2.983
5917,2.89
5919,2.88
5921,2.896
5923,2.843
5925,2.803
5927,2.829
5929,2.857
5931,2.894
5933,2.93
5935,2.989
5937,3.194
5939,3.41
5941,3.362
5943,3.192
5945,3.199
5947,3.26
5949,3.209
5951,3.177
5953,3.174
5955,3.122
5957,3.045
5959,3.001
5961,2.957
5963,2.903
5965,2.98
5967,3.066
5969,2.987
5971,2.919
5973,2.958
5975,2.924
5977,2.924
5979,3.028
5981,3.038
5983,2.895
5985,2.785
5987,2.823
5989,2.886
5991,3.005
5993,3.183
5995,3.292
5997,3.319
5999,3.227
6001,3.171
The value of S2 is 3.26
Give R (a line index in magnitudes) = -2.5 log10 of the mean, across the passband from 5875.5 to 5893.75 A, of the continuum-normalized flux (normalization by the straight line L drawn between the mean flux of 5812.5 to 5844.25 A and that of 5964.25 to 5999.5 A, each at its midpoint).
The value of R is 0.115 mag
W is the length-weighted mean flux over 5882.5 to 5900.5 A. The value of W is 2.69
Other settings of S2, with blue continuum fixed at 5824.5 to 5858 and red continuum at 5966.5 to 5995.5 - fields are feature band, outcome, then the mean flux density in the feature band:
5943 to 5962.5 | -0.8 A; 3.12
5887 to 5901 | 1.9 A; 2.63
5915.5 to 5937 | 0.9 A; 2.9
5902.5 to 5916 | 0.2 A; 2.98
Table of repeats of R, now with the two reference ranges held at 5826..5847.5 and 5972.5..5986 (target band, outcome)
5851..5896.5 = 0.076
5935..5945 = -0.084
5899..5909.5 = 0.086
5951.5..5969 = -0.022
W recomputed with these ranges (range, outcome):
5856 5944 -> 2.95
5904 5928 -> 2.94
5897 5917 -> 2.92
